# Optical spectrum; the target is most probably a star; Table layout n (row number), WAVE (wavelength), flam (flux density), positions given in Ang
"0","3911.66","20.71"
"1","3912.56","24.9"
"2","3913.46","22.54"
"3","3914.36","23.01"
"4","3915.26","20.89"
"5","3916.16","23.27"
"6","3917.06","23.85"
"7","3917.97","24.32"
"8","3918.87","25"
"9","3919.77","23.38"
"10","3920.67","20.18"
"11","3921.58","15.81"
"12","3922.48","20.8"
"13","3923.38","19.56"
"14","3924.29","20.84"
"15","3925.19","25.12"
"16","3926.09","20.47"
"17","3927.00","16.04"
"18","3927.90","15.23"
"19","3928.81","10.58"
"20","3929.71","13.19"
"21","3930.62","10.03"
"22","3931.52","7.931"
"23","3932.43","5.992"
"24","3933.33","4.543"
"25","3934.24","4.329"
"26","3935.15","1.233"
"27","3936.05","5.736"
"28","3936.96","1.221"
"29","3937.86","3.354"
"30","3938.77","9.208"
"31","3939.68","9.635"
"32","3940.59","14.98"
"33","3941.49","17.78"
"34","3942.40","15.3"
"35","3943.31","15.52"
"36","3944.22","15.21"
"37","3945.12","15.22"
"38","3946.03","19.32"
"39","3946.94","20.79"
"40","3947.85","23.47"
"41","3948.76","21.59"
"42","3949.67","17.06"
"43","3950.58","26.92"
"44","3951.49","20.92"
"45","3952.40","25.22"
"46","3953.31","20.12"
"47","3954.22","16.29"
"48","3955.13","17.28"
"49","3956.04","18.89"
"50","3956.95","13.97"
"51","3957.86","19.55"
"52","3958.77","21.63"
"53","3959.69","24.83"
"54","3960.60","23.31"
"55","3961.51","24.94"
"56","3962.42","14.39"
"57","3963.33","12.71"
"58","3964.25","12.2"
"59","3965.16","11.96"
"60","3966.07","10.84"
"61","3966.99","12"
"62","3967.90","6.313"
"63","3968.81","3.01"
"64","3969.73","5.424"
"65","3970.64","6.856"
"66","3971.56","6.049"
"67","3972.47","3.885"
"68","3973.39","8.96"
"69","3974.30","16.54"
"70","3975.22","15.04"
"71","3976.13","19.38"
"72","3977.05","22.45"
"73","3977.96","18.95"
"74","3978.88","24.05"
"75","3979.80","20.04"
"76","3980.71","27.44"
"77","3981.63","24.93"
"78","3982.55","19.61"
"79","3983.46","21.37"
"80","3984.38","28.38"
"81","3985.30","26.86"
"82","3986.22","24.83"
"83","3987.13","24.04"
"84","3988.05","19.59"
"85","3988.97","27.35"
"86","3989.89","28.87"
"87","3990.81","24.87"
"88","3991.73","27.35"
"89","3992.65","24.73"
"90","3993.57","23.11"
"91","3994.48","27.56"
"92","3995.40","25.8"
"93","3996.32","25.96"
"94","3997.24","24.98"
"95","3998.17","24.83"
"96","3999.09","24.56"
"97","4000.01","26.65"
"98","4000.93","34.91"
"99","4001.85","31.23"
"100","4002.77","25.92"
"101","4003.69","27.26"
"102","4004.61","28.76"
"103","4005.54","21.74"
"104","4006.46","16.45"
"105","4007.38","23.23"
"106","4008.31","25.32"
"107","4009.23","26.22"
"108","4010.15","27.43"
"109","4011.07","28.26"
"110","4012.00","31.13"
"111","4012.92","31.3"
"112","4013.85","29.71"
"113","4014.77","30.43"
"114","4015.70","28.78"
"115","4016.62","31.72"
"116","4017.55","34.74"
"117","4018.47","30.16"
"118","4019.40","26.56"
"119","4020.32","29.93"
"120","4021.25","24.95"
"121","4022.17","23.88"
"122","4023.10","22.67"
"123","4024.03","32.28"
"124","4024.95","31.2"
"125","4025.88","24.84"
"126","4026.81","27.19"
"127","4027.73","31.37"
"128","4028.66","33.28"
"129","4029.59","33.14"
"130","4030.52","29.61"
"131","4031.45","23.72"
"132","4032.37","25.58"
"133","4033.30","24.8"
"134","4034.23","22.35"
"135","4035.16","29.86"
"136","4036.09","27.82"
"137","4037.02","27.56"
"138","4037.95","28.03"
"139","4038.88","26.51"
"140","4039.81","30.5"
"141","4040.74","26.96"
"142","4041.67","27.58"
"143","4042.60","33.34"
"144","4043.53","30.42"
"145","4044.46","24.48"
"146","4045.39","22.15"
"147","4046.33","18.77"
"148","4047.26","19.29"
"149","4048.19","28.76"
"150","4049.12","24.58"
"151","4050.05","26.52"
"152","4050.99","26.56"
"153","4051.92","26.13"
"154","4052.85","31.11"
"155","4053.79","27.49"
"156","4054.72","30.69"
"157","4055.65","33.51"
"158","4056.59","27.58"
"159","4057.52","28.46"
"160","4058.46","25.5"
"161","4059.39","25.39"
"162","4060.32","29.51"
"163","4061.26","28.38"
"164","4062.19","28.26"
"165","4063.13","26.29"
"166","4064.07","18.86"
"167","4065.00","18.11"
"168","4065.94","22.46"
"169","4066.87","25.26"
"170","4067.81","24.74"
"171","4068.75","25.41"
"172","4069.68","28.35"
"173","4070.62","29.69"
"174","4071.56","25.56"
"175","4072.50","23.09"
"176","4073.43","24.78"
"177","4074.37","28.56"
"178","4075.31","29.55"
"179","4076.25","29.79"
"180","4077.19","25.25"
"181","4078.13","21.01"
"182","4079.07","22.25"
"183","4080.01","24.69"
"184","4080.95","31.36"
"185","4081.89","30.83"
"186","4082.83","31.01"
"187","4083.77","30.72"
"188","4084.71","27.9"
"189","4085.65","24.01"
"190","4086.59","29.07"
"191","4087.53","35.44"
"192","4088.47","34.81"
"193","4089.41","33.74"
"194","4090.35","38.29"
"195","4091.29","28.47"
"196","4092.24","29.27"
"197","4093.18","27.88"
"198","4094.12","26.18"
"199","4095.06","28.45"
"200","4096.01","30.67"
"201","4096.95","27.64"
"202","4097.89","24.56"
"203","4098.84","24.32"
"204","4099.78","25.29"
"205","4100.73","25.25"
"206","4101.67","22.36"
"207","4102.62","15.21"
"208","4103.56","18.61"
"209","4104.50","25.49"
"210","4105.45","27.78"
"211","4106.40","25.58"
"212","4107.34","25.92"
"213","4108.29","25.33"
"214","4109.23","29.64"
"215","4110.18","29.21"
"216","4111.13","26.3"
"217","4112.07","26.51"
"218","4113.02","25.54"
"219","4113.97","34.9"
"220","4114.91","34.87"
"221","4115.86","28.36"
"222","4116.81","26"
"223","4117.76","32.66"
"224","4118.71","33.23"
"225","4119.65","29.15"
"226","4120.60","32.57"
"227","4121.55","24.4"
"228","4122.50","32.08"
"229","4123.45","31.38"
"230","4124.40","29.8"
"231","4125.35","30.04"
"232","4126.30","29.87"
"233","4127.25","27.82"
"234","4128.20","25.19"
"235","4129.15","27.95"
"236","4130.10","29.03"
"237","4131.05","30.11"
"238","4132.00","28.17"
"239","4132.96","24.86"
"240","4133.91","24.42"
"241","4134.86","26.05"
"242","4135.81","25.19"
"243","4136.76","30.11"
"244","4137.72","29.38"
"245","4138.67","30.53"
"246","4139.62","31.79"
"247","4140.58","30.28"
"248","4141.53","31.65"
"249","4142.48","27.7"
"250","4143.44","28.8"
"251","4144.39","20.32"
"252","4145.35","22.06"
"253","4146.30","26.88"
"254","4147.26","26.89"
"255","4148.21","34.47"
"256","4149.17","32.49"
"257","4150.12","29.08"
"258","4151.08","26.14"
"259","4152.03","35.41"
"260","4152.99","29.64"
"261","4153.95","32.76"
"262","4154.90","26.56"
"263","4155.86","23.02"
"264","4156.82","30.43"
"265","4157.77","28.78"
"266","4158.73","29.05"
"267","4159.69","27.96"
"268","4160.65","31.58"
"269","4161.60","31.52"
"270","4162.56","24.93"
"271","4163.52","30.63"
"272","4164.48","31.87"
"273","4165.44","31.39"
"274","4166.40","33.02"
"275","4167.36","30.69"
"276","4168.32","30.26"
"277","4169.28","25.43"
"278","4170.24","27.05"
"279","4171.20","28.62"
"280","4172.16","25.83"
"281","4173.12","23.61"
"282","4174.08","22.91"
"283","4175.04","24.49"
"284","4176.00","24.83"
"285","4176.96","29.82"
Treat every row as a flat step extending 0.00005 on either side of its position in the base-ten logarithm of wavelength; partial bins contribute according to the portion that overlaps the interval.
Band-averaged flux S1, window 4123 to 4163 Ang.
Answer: 28.6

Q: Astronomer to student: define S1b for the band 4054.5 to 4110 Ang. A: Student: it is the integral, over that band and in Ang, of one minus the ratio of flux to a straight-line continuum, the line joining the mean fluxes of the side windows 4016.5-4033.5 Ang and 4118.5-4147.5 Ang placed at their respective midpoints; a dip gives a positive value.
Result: 2.7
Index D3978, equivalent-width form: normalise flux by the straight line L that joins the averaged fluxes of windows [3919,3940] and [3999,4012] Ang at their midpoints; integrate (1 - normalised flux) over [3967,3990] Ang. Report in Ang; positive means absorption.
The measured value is 4.5 Ang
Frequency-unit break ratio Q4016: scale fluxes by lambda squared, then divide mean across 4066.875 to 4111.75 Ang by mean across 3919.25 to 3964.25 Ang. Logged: 1.8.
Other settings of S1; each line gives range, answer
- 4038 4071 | 26.5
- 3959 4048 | 23.8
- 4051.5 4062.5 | 28.5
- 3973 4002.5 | 24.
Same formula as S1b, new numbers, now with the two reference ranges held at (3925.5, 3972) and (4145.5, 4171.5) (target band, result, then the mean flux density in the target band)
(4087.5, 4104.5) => -1.8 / 27.3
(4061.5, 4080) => -1.8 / 25.1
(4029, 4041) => -4.2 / 27.5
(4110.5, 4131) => -2.2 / 29.4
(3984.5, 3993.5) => -4.5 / 25.4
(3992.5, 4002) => -4.9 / 26.7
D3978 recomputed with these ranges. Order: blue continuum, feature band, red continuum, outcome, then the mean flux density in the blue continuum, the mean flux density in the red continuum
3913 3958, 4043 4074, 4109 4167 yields -2.4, 16.4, 29.1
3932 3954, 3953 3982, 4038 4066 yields 1.8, 14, 26.6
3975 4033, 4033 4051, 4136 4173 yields 0.5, 26.4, 29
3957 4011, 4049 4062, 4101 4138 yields -1.9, 20.8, 27.7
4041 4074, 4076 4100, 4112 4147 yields -1.2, 26.2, 28.6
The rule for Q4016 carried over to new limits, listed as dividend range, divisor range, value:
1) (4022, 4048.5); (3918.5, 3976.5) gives 1.93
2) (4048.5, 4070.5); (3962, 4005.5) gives 1.35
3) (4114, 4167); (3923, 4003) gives 1.78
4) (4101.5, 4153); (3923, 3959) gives 2.06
